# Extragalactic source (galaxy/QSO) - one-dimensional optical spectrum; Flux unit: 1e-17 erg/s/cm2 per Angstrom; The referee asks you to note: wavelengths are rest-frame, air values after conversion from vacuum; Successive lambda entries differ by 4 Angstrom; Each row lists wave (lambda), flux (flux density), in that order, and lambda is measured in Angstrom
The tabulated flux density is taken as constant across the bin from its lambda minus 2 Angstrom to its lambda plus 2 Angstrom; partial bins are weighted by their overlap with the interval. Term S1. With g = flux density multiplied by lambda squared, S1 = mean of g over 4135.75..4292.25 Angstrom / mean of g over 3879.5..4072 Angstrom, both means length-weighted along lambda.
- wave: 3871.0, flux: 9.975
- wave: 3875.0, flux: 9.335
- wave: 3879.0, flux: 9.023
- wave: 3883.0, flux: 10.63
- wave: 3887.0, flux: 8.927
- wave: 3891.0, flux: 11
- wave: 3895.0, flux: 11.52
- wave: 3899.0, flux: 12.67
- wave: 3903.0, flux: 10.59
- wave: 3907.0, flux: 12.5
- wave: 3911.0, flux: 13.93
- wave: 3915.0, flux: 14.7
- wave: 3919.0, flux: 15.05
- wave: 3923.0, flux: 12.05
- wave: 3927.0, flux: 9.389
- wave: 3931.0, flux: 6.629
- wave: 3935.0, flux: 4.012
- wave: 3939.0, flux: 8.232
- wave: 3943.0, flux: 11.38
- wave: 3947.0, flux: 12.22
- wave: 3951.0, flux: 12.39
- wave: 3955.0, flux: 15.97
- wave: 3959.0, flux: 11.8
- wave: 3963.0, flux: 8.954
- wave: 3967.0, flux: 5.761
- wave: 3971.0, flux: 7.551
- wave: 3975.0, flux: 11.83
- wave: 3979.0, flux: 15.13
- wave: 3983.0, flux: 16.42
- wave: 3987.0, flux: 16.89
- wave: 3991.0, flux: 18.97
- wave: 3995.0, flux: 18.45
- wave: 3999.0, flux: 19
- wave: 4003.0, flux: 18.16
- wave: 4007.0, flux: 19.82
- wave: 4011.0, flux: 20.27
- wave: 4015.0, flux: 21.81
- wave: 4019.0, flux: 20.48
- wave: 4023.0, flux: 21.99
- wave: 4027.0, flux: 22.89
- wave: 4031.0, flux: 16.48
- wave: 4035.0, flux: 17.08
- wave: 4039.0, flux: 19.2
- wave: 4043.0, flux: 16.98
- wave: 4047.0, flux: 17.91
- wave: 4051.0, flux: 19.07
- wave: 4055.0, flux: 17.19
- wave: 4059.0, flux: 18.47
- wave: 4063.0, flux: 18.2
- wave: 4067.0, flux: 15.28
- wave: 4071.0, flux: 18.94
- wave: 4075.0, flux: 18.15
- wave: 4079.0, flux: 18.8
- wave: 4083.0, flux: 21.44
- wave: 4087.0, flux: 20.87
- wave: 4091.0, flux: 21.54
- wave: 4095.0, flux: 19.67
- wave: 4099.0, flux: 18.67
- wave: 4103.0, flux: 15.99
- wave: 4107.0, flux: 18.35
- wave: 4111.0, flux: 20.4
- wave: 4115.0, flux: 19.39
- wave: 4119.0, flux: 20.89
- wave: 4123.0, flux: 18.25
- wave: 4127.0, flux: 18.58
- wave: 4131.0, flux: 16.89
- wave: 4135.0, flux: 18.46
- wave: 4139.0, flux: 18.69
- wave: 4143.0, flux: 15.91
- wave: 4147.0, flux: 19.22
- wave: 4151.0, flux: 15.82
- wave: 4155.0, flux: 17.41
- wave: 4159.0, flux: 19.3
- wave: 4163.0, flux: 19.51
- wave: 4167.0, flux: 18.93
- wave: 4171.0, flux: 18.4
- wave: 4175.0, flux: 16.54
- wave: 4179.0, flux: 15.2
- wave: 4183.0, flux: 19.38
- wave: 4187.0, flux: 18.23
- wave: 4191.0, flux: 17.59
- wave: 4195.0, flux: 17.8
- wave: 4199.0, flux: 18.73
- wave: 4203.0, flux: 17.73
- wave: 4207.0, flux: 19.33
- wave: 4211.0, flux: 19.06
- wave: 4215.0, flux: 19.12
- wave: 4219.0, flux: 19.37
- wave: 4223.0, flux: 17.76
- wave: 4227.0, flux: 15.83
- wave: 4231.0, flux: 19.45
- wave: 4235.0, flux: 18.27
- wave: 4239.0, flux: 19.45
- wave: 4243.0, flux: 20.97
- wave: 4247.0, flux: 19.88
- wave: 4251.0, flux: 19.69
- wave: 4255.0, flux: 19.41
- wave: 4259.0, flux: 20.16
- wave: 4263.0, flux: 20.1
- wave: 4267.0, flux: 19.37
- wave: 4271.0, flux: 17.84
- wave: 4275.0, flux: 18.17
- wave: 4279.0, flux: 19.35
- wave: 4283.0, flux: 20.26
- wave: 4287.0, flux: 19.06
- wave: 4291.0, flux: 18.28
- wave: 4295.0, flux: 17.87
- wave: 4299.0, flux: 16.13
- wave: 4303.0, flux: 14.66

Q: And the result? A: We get 1.4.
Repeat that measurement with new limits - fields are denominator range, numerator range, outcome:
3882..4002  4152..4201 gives 1.65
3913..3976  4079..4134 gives 1.99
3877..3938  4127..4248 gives 1.94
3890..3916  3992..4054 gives 1.65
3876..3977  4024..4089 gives 1.85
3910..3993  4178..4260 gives 1.80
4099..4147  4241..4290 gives 1.13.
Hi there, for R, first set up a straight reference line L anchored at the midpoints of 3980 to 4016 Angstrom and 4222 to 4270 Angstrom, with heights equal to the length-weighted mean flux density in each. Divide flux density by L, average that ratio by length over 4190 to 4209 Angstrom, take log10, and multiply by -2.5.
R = 0.05 mag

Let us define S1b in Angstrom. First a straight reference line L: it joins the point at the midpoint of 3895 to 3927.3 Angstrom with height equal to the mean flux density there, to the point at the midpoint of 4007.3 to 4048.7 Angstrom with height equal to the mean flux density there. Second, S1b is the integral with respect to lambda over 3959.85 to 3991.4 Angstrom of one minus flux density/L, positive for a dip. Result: 8.1 Angstrom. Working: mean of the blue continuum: 12.7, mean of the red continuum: 19.5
